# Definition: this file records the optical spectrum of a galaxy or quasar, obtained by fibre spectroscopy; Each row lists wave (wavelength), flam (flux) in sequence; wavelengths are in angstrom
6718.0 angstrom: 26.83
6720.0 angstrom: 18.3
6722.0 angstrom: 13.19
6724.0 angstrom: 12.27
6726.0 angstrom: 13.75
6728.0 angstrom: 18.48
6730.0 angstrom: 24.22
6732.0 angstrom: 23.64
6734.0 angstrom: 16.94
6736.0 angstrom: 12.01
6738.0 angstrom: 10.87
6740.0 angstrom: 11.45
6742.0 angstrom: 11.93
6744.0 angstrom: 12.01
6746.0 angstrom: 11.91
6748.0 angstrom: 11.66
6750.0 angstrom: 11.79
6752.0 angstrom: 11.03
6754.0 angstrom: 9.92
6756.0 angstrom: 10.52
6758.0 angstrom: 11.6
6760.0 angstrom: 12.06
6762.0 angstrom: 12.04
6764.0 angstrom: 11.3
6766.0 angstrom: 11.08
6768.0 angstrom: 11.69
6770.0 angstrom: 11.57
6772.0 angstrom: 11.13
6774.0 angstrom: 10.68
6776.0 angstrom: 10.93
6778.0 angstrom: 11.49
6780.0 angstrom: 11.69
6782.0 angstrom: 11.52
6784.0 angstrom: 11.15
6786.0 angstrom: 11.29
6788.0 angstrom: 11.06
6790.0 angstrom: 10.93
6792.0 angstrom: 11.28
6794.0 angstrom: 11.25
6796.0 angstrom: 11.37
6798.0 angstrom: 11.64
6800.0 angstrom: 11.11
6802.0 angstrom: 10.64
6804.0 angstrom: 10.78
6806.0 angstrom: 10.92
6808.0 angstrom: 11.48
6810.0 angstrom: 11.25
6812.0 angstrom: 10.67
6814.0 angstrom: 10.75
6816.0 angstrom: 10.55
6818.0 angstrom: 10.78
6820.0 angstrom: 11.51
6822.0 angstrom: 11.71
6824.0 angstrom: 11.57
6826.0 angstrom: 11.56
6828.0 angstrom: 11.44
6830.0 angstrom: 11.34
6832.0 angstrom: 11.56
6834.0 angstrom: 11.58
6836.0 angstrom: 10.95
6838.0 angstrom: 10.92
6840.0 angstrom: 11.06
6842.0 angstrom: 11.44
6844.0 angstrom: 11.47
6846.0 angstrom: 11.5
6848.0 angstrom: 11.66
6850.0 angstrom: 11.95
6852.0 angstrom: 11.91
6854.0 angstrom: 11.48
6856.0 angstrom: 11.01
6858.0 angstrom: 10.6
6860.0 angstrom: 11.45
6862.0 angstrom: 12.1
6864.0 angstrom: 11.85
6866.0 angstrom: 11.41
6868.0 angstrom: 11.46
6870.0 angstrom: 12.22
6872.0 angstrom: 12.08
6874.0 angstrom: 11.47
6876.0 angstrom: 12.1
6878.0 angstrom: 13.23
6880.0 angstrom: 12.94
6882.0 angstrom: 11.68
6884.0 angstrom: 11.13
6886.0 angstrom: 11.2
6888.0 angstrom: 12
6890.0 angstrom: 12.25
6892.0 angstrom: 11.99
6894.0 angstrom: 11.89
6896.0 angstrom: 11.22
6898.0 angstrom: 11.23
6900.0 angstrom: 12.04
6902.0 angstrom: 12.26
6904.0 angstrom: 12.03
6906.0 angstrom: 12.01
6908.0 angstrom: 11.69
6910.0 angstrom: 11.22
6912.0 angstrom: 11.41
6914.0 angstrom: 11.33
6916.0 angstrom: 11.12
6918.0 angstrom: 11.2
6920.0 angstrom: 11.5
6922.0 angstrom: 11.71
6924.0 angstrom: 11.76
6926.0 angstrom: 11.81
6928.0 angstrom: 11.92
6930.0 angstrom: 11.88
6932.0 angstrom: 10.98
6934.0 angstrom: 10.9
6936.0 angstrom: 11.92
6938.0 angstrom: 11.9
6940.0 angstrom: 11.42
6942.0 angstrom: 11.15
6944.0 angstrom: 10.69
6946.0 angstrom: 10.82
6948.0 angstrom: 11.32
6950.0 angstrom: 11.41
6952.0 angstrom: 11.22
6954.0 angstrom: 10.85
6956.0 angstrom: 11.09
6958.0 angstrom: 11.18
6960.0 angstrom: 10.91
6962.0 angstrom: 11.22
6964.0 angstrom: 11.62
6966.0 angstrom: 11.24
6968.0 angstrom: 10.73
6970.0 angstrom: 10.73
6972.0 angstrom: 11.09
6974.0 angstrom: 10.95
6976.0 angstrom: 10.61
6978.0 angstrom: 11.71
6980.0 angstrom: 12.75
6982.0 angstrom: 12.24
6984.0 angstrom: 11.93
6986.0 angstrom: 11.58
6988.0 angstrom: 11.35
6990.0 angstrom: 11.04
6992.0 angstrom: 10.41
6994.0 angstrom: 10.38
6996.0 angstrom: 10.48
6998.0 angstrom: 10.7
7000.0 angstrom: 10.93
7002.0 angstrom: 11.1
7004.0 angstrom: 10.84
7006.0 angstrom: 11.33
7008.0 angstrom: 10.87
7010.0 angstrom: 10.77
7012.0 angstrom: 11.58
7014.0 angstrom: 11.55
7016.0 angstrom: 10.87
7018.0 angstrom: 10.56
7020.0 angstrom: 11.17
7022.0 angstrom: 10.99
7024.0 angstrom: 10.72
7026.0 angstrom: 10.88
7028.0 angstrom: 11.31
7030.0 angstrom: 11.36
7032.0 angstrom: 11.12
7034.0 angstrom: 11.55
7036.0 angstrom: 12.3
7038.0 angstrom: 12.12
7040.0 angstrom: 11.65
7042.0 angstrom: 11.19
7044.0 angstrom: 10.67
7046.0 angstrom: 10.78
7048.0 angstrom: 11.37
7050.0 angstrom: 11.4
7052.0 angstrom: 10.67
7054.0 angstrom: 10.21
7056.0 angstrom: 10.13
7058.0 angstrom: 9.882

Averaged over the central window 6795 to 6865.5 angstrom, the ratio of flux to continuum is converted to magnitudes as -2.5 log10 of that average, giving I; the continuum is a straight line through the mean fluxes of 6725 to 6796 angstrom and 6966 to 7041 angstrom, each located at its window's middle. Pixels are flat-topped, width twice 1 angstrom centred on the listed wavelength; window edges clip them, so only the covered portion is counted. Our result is 0.08 mag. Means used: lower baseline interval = 12.5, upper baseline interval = 11.2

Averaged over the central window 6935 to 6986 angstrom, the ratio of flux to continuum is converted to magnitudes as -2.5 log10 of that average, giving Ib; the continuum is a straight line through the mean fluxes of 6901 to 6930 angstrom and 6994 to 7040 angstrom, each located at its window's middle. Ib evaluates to 0.01 mag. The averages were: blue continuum 11.6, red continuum 11.1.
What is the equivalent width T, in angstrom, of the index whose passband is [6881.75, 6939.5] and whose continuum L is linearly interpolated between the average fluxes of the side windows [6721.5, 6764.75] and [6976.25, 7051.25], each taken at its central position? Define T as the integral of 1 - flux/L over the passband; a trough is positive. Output 2.1 angstrom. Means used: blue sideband 13.4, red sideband 11.2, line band 11.6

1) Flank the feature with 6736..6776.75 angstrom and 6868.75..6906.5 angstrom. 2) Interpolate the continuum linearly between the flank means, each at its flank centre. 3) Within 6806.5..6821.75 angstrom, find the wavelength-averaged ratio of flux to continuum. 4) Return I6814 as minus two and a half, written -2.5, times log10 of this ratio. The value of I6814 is 0.06 mag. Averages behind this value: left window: 11.4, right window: 11.9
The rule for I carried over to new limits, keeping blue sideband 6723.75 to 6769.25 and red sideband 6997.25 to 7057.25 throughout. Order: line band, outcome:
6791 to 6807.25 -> 0.15 mag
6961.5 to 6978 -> 0.04 mag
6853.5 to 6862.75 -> 0.10 mag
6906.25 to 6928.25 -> 0.04 mag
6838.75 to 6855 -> 0.08 mag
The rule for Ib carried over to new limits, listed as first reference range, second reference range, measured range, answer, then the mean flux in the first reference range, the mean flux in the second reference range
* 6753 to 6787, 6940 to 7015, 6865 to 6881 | -0.084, 11.3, 11.1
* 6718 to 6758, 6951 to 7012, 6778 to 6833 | 0.192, 14.3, 11.1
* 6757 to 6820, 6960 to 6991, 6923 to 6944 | -0.018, 11.2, 11.4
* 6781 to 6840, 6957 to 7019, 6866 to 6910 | -0.068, 11.2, 11.1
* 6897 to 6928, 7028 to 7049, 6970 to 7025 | 0.034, 11.6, 11.4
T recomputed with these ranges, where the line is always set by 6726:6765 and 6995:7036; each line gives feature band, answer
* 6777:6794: 2.3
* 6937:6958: 0.9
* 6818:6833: 1.5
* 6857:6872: 0.9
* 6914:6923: 0.4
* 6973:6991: -0.3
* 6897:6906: 0.1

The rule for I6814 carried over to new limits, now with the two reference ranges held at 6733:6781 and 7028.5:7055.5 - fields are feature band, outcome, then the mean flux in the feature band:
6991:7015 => 0.04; 10.9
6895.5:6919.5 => -0.01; 11.6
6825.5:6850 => 0.01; 11.4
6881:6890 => -0.01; 11.6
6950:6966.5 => 0.02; 11.2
